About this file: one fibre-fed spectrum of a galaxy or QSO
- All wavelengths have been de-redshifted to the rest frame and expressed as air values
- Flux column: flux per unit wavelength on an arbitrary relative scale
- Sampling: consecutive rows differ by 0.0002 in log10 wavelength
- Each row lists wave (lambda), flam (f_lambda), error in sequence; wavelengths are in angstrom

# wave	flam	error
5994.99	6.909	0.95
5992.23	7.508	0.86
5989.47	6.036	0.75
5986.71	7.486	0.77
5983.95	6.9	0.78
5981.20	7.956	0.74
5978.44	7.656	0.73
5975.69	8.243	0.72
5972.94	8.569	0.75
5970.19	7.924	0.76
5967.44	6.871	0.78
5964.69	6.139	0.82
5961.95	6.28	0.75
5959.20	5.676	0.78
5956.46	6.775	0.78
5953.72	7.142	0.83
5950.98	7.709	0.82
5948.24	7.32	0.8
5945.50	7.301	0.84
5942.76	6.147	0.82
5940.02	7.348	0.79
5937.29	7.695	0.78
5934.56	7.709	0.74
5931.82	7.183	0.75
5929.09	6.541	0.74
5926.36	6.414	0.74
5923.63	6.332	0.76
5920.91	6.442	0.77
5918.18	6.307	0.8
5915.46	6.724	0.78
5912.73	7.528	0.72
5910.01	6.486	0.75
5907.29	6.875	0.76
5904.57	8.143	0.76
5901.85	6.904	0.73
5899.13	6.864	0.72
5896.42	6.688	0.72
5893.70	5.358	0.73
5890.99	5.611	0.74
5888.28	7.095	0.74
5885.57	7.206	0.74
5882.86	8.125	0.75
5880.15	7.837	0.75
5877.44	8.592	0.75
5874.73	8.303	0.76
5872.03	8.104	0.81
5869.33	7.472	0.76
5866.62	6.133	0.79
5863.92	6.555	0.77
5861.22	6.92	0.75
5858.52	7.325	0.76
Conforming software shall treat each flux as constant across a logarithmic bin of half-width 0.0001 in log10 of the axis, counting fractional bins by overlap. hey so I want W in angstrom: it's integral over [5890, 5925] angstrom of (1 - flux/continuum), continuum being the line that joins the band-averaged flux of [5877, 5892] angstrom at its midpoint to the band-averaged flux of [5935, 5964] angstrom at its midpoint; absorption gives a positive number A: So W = 2.8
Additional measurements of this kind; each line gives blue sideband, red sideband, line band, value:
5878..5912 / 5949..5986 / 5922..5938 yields 0.4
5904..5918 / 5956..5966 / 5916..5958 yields -2.4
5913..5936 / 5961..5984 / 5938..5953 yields -0.3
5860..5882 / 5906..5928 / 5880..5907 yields 0.5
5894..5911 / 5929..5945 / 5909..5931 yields 1.3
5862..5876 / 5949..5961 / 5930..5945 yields -0.6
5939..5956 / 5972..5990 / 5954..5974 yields 1.3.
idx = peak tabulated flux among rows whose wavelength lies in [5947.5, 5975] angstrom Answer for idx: 8.569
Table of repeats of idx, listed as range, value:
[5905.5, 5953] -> 7.709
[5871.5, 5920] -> 8.592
